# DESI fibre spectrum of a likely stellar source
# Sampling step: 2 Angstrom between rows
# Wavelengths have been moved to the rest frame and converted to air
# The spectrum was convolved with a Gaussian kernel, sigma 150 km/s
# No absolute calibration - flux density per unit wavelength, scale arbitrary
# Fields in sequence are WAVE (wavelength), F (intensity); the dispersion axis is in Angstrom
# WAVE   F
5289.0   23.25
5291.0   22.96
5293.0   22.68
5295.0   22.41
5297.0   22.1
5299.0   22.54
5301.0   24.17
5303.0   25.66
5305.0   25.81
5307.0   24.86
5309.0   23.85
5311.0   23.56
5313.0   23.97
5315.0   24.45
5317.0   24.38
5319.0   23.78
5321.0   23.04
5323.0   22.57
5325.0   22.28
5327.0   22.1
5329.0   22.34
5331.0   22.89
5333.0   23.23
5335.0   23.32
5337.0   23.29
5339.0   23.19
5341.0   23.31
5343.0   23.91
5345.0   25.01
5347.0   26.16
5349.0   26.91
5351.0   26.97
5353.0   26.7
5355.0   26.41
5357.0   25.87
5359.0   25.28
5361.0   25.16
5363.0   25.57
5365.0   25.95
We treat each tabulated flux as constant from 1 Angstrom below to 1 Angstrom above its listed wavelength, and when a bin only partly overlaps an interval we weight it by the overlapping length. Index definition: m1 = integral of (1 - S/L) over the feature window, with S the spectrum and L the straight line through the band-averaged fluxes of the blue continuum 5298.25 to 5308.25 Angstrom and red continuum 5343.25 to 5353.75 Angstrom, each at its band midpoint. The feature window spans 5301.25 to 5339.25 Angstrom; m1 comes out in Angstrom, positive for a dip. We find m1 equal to 2.4 Angstrom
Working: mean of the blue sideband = 24.6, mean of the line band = 23.6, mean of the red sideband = 26.2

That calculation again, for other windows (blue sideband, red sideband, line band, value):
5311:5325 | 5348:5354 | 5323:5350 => 1.90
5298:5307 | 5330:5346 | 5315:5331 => 0.63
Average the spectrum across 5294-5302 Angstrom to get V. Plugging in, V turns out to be 22.8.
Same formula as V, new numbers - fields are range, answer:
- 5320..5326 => 22.6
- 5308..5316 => 24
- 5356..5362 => 25.4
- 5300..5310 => 24.9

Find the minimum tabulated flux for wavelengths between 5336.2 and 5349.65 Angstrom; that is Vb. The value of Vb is 23.19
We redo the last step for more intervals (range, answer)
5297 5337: 22.1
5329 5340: 22.34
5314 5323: 22.57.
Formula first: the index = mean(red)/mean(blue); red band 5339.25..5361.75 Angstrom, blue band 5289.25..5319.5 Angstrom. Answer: 1.1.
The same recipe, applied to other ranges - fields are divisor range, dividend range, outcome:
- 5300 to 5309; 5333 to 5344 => 0.94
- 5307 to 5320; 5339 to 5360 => 1.06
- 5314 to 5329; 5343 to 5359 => 1.13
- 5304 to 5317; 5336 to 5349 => 1.00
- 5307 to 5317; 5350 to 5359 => 1.09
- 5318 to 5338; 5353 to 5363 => 1.13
